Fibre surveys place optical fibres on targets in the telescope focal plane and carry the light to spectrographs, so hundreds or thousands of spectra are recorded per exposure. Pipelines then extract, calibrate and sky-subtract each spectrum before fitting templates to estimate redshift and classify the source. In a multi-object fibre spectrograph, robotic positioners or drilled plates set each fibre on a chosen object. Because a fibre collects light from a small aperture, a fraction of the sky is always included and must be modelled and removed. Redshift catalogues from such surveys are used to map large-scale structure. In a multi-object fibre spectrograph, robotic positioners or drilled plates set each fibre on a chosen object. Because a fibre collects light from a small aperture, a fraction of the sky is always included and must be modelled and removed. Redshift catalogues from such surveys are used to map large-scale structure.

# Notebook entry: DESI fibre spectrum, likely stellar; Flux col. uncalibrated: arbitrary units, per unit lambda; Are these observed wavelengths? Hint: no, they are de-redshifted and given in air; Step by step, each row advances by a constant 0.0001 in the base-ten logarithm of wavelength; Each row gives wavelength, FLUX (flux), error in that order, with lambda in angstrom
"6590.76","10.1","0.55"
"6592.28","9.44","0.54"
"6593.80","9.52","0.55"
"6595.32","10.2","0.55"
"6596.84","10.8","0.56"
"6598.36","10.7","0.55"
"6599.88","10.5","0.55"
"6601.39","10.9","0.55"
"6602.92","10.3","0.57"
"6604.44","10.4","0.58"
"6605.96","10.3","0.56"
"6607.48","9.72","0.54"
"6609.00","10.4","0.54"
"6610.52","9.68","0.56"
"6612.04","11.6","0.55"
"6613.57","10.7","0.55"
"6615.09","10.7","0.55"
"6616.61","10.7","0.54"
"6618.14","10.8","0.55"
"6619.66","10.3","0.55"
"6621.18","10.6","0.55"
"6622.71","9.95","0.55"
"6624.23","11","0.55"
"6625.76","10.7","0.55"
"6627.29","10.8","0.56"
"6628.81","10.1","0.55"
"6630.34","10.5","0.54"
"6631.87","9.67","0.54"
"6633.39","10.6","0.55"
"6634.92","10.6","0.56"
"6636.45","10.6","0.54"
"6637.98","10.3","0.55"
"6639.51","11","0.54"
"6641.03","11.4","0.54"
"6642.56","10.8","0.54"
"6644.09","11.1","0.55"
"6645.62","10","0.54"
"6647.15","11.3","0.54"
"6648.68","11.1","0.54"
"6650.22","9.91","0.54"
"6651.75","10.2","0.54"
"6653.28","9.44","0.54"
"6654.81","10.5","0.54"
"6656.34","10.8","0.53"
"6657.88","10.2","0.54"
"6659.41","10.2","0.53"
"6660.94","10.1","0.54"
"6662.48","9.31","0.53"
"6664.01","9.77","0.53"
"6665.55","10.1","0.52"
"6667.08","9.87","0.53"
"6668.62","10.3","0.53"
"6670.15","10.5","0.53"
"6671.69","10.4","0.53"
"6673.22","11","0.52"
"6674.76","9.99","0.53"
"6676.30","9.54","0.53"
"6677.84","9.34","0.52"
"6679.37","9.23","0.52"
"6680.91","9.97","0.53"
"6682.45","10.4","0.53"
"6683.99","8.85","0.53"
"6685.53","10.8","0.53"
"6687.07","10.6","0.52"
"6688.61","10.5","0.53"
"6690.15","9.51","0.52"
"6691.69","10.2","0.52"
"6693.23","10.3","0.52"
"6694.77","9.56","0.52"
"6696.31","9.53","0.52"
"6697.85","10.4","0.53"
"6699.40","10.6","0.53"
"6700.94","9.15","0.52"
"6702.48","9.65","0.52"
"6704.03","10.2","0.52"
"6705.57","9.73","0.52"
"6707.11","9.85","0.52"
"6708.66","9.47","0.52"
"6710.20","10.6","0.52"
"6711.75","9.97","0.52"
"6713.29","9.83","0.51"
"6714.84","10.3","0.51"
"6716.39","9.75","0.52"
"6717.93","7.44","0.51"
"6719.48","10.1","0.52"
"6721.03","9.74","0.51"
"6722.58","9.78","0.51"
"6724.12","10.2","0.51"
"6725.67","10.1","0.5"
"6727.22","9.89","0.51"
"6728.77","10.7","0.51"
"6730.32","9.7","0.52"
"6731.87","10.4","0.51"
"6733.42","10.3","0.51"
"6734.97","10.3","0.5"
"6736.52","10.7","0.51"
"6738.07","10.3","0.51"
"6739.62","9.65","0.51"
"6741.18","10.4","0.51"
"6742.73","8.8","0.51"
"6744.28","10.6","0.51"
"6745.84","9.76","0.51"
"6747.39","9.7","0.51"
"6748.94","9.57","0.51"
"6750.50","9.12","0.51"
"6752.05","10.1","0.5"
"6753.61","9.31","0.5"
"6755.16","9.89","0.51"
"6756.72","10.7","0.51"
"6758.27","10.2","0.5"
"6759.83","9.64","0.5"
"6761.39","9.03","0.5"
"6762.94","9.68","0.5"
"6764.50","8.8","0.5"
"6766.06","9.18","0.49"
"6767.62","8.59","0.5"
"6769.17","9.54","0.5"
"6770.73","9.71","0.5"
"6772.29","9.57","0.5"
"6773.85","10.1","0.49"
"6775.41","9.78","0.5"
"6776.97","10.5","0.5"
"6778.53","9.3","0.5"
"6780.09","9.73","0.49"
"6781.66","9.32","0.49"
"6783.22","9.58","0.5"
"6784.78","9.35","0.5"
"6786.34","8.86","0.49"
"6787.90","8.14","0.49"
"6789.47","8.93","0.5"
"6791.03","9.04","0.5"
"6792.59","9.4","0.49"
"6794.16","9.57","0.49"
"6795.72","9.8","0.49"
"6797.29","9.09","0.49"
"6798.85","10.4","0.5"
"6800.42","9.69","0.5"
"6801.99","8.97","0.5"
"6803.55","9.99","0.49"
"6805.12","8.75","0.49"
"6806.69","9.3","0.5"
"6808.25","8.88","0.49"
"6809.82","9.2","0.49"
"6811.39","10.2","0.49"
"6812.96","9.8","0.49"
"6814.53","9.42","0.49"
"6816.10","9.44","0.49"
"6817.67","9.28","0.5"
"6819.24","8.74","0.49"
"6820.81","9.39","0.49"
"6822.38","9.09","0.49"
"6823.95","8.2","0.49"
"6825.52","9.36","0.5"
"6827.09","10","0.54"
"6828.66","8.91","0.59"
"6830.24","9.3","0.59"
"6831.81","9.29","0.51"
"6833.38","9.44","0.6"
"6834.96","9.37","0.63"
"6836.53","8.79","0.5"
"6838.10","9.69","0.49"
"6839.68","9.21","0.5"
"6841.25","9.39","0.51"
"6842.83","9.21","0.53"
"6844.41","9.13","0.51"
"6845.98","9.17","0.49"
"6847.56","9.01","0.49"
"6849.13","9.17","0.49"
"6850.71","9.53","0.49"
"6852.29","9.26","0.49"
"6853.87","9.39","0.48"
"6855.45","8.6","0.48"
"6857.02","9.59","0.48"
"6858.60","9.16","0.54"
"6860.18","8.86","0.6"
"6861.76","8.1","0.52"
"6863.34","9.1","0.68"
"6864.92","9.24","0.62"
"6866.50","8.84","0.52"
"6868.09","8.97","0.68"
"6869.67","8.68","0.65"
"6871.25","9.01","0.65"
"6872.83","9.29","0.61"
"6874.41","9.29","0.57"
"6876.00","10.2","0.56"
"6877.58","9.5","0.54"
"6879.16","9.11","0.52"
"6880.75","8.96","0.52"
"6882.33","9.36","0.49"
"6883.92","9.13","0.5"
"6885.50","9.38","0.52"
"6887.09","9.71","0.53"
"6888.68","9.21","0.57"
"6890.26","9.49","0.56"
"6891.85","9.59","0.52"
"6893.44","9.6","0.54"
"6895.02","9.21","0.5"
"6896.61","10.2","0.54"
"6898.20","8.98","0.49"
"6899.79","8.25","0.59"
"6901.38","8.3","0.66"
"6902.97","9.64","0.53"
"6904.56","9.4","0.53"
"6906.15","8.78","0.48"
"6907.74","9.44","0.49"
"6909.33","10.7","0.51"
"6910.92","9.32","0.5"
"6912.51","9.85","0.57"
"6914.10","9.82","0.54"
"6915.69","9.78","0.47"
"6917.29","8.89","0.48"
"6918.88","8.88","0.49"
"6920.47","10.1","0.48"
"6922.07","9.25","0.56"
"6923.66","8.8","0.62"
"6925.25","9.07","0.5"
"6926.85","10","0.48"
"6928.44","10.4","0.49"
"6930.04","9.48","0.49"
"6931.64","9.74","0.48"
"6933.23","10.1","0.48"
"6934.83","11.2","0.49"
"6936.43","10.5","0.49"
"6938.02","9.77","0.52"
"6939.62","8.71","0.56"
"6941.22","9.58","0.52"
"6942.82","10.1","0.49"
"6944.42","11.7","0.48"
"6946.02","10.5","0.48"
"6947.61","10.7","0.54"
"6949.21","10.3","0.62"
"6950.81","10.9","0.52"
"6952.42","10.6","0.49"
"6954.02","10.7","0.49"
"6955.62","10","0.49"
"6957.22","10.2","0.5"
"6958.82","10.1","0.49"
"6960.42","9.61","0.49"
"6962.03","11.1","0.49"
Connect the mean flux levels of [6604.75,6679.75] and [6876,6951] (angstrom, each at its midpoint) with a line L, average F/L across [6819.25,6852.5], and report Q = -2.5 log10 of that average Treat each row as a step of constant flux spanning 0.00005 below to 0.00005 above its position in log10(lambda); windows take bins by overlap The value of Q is 0.07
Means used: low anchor 10.4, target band 9.22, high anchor 9.64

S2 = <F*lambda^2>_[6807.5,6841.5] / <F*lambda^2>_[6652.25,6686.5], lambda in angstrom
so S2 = 1.0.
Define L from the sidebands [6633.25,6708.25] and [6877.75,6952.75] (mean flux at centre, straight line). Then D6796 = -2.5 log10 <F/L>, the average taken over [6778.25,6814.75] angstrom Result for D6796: 0.06 mag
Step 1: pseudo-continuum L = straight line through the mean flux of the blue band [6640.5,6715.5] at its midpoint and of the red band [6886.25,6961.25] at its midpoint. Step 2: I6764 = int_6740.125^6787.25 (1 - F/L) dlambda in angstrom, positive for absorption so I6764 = 1.84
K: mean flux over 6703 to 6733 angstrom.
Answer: 9.88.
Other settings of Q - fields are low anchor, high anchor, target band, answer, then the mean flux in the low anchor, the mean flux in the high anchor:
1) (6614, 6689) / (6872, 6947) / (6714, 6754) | 0.024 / 10.3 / 9.58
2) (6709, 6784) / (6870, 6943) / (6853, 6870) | 0.072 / 9.79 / 9.49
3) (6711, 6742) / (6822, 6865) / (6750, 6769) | 0.025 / 9.98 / 9.16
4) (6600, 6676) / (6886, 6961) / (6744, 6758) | 0.035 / 10.4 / 9.77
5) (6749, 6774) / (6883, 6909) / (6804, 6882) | 0.023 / 9.56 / 9.29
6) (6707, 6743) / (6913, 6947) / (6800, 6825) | 0.072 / 9.94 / 9.83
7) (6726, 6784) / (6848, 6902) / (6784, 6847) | 0.024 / 9.79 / 9.19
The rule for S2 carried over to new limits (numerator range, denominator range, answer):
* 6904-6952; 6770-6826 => 1.09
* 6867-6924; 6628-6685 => 0.98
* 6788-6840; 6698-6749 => 0.96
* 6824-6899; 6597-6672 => 0.95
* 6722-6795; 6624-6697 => 0.97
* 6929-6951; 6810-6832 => 1.14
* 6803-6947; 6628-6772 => 0.99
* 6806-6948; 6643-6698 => 0.99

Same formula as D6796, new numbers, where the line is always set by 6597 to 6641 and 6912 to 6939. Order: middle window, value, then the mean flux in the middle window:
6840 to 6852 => 0.080 mag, 9.23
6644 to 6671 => 0.020 mag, 10.2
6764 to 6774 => 0.091 mag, 9.33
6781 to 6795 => 0.107 mag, 9.14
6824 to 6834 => 0.077 mag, 9.3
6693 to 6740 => 0.036 mag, 9.94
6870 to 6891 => 0.057 mag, 9.34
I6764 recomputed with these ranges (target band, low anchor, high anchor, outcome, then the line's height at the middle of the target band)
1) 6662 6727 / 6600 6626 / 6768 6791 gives 0.4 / 9.98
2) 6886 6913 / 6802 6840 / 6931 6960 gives 1.5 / 9.92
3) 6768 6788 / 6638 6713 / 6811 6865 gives 0.1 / 9.56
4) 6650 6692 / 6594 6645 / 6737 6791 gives 0.6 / 10.2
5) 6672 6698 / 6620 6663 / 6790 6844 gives 0.5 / 10.2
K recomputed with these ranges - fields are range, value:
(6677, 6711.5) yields 9.93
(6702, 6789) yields 9.73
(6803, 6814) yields 9.43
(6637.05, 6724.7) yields 10.1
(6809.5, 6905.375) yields 9.23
